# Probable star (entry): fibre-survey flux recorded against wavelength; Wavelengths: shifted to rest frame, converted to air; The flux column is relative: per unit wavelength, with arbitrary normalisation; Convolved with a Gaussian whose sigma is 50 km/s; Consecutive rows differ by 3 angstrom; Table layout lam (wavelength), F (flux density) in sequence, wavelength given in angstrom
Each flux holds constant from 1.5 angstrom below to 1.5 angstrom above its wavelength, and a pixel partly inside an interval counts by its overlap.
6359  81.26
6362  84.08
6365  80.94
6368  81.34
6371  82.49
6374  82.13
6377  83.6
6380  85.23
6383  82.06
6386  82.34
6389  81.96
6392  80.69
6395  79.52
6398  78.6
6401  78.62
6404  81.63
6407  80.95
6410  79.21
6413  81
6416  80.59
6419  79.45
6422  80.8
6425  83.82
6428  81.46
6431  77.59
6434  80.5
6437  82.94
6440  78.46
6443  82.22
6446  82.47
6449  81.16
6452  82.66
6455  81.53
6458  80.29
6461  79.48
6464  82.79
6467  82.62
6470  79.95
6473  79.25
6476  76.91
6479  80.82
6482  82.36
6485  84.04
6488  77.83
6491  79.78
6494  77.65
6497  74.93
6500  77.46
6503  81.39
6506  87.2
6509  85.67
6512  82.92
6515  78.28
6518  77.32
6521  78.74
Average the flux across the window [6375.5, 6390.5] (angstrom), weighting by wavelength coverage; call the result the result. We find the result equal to 83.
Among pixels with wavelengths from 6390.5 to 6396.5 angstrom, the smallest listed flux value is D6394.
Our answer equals 79.52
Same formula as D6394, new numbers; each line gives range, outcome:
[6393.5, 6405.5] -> 78.6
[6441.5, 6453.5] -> 81.16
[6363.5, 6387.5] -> 80.94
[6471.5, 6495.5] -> 76.91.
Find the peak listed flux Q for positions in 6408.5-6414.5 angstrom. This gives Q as 81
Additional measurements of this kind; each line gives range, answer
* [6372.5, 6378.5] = 83.6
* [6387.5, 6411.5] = 81.96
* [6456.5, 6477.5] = 82.79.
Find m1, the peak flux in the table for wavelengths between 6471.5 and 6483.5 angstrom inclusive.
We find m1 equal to 82.36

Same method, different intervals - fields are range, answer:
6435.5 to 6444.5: 82.94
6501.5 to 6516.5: 87.2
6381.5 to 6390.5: 82.34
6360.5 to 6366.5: 84.08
